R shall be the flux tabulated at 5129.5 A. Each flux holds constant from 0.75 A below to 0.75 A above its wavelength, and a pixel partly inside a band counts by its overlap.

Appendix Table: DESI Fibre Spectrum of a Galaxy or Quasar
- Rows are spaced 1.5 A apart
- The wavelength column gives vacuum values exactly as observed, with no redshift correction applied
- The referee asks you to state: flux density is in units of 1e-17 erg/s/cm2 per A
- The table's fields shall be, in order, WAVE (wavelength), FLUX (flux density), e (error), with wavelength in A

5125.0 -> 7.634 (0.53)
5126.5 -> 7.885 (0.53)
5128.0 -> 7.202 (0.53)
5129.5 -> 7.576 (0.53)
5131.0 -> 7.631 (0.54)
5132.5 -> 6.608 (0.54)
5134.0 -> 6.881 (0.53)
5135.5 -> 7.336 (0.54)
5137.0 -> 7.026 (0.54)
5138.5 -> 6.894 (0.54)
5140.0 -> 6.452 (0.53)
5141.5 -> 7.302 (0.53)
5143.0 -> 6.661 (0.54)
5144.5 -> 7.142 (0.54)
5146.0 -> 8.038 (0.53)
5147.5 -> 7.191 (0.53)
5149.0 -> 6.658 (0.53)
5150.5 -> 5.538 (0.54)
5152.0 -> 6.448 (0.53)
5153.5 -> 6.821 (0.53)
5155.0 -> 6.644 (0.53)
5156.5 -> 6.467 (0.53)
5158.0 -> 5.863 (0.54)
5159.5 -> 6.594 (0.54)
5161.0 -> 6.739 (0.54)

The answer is 7.576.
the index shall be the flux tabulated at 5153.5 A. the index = 6.821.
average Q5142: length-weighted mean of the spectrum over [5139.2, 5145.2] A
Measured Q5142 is 6.89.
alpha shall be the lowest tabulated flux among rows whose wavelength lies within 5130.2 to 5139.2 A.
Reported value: 6.608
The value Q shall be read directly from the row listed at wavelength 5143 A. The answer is 6.661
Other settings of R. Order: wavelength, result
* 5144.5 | 7.142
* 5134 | 6.881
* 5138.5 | 6.894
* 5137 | 7.026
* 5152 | 6.448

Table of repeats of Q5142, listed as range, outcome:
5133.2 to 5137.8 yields 7.07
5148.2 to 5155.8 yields 6.43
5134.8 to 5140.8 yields 6.93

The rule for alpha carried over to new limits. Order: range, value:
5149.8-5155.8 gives 5.538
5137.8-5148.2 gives 6.452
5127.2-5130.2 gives 7.202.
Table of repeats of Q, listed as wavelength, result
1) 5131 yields 7.631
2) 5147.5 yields 7.191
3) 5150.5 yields 5.538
